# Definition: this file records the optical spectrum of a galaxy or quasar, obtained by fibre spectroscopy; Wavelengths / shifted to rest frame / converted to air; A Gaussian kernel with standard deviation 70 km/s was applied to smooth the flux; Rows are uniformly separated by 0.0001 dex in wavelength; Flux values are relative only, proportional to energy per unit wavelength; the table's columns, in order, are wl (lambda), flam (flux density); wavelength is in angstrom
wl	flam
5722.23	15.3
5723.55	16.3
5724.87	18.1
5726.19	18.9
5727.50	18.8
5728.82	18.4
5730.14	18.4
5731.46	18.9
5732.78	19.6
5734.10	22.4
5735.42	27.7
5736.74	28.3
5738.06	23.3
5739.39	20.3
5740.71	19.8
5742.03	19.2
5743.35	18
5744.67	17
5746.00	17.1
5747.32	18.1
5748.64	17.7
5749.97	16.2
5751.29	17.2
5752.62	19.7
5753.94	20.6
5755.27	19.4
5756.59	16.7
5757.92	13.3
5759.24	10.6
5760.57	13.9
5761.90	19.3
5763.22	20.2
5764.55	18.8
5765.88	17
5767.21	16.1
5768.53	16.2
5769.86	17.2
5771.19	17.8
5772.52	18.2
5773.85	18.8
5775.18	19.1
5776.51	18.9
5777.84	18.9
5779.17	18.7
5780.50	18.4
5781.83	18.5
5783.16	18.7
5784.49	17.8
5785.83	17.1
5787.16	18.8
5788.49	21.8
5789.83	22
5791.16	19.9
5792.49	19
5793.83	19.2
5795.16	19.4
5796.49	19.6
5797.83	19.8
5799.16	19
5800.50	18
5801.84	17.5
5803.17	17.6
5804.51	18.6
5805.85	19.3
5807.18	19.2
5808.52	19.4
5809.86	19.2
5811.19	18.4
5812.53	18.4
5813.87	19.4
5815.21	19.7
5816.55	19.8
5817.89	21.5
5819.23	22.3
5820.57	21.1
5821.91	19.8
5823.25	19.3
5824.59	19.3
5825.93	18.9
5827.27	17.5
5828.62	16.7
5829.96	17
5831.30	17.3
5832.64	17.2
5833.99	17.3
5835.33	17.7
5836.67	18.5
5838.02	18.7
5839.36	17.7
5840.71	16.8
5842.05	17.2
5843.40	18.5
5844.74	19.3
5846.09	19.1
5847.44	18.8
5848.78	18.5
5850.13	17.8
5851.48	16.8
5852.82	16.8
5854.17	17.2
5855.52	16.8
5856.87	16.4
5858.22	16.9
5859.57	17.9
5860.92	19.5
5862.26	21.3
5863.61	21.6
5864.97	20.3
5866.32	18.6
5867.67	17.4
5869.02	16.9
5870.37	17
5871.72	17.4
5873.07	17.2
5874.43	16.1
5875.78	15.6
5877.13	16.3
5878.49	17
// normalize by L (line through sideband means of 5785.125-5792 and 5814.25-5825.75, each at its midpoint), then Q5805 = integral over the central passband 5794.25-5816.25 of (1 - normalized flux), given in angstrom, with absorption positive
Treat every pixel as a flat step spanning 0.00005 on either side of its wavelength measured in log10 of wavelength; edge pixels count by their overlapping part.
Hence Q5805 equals 1.27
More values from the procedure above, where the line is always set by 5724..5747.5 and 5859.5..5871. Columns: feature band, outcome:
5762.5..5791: 1.8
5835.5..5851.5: 0.8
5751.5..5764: 1.8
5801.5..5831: 0.5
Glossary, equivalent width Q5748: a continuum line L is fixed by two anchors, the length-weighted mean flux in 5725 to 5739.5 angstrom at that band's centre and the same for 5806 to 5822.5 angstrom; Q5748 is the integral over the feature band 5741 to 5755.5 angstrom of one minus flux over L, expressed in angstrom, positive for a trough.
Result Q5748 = 1.9 angstrom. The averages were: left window 21.3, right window 19.8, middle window 18.2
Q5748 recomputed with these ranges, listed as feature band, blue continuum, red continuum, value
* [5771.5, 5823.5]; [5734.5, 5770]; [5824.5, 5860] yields -3.2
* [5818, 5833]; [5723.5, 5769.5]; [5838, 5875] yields -0.6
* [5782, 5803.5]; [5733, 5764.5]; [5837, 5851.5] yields -0.6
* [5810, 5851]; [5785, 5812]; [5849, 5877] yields -0.4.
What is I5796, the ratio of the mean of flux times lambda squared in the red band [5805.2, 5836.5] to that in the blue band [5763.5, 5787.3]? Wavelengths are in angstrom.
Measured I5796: 1.1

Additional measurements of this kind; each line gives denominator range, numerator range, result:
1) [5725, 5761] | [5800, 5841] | 1.02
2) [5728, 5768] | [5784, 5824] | 1.05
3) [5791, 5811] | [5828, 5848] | 0.95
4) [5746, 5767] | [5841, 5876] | 1.08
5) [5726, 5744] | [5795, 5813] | 0.92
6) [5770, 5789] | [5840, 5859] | 0.97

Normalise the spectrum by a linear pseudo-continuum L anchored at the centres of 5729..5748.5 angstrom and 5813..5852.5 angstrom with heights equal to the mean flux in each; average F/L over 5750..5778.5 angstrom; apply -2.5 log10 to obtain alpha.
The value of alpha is 0.14 mag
